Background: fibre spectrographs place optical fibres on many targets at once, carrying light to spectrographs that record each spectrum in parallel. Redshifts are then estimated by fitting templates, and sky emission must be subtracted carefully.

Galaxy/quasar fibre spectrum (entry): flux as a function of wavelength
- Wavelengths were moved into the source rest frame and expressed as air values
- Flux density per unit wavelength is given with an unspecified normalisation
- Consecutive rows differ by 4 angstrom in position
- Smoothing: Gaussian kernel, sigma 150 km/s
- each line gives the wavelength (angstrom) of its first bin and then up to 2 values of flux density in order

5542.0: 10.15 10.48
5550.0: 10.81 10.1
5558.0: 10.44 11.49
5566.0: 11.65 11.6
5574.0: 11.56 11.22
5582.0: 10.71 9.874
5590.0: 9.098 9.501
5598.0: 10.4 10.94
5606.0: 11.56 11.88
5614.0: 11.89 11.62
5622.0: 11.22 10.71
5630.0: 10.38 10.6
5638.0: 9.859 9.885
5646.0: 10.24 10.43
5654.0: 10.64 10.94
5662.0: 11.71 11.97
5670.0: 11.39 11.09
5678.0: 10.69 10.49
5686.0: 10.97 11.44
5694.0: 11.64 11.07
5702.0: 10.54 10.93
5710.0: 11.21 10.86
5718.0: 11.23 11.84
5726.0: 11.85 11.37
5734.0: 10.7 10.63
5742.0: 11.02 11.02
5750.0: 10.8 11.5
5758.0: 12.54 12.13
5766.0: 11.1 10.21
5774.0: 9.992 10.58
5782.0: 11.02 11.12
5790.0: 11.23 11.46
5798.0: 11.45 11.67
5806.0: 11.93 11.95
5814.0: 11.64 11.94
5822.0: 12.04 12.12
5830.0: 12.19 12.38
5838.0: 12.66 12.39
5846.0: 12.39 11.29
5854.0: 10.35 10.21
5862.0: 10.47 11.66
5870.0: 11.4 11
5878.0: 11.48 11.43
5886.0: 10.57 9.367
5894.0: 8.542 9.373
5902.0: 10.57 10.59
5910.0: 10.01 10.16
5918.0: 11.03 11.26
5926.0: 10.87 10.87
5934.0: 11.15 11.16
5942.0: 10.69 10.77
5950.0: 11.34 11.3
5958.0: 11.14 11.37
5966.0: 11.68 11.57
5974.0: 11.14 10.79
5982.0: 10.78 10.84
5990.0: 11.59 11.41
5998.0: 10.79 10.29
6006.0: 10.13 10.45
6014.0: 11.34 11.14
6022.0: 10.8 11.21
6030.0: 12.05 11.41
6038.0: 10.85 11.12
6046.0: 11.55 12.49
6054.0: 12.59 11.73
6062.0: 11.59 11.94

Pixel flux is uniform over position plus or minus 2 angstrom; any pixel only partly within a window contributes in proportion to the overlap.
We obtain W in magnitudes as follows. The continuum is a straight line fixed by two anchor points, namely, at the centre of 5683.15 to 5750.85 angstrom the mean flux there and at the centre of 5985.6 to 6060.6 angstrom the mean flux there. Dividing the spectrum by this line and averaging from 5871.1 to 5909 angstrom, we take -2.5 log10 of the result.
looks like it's 0.09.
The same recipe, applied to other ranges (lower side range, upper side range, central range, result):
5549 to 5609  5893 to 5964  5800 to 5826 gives -0.11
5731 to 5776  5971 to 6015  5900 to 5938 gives 0.02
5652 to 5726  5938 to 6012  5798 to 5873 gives -0.06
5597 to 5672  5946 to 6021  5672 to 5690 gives 0.01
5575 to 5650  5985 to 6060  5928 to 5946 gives 0.02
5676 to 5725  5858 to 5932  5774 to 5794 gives -0.01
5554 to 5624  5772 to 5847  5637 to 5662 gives 0.07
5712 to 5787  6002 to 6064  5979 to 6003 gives 0.03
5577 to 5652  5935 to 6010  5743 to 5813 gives -0.05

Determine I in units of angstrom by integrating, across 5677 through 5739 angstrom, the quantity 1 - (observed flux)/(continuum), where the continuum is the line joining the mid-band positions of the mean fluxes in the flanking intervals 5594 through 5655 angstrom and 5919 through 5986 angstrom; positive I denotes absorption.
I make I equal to -1.39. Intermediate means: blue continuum 10.8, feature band 11.1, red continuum 11.1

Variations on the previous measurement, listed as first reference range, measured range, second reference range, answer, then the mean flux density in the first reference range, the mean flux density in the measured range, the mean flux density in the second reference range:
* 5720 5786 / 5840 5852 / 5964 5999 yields -0.9 angstrom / 11.1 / 12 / 11.2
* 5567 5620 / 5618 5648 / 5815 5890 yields 1.4 angstrom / 10.9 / 10.5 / 11.5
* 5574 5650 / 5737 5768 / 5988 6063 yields -1.4 angstrom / 10.7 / 11.4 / 11.3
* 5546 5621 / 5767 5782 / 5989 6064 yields 0.9 angstrom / 10.9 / 10.4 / 11.3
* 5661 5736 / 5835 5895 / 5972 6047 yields 0.2 angstrom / 11.2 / 11.1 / 11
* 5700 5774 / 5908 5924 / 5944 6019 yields 0.7 angstrom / 11.2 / 10.6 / 11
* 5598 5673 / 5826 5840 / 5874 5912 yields -2.6 angstrom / 11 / 12.4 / 10.3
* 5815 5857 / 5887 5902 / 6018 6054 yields 3.1 angstrom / 11.9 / 9.39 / 11.5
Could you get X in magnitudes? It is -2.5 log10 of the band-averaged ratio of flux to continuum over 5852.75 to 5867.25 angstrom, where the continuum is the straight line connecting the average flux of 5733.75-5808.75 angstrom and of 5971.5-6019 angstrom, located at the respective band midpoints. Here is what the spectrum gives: 0.04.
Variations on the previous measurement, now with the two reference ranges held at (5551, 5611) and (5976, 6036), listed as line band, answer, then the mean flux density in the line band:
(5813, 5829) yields -0.10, 12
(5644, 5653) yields 0.05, 10.4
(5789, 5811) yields -0.07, 11.6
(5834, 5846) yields -0.15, 12.5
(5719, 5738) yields -0.05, 11.3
